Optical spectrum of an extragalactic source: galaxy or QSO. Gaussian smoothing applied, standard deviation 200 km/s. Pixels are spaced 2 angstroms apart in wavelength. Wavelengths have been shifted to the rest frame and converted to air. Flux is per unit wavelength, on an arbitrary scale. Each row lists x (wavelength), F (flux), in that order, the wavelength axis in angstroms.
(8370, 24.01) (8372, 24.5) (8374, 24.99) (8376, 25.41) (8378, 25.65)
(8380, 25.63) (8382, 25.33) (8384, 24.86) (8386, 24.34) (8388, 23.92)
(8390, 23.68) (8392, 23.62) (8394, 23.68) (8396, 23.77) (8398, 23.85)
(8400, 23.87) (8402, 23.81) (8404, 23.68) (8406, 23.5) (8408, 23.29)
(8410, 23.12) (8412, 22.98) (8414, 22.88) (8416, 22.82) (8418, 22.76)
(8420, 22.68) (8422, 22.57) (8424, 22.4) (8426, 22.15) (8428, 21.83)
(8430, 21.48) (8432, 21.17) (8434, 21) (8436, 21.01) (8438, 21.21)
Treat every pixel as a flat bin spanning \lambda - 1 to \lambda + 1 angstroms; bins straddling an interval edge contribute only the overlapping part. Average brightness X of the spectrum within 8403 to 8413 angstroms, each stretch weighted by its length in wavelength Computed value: 23.3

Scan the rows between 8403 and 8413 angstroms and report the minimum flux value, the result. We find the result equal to 22.98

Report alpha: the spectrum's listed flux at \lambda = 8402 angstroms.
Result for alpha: 23.81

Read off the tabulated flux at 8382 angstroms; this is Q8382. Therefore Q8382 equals 25.33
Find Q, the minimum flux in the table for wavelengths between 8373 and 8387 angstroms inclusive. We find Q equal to 24.34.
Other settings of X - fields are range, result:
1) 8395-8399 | 23.8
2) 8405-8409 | 23.4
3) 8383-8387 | 24.6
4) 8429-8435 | 21.2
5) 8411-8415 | 22.9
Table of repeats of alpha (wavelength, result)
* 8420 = 22.68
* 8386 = 24.34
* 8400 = 23.87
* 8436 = 21.01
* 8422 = 22.57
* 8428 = 21.83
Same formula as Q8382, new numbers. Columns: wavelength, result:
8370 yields 24.01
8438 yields 21.21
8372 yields 24.5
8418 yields 22.76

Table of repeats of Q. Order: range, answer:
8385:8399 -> 23.62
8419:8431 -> 21.48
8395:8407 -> 23.5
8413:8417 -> 22.82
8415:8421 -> 22.68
